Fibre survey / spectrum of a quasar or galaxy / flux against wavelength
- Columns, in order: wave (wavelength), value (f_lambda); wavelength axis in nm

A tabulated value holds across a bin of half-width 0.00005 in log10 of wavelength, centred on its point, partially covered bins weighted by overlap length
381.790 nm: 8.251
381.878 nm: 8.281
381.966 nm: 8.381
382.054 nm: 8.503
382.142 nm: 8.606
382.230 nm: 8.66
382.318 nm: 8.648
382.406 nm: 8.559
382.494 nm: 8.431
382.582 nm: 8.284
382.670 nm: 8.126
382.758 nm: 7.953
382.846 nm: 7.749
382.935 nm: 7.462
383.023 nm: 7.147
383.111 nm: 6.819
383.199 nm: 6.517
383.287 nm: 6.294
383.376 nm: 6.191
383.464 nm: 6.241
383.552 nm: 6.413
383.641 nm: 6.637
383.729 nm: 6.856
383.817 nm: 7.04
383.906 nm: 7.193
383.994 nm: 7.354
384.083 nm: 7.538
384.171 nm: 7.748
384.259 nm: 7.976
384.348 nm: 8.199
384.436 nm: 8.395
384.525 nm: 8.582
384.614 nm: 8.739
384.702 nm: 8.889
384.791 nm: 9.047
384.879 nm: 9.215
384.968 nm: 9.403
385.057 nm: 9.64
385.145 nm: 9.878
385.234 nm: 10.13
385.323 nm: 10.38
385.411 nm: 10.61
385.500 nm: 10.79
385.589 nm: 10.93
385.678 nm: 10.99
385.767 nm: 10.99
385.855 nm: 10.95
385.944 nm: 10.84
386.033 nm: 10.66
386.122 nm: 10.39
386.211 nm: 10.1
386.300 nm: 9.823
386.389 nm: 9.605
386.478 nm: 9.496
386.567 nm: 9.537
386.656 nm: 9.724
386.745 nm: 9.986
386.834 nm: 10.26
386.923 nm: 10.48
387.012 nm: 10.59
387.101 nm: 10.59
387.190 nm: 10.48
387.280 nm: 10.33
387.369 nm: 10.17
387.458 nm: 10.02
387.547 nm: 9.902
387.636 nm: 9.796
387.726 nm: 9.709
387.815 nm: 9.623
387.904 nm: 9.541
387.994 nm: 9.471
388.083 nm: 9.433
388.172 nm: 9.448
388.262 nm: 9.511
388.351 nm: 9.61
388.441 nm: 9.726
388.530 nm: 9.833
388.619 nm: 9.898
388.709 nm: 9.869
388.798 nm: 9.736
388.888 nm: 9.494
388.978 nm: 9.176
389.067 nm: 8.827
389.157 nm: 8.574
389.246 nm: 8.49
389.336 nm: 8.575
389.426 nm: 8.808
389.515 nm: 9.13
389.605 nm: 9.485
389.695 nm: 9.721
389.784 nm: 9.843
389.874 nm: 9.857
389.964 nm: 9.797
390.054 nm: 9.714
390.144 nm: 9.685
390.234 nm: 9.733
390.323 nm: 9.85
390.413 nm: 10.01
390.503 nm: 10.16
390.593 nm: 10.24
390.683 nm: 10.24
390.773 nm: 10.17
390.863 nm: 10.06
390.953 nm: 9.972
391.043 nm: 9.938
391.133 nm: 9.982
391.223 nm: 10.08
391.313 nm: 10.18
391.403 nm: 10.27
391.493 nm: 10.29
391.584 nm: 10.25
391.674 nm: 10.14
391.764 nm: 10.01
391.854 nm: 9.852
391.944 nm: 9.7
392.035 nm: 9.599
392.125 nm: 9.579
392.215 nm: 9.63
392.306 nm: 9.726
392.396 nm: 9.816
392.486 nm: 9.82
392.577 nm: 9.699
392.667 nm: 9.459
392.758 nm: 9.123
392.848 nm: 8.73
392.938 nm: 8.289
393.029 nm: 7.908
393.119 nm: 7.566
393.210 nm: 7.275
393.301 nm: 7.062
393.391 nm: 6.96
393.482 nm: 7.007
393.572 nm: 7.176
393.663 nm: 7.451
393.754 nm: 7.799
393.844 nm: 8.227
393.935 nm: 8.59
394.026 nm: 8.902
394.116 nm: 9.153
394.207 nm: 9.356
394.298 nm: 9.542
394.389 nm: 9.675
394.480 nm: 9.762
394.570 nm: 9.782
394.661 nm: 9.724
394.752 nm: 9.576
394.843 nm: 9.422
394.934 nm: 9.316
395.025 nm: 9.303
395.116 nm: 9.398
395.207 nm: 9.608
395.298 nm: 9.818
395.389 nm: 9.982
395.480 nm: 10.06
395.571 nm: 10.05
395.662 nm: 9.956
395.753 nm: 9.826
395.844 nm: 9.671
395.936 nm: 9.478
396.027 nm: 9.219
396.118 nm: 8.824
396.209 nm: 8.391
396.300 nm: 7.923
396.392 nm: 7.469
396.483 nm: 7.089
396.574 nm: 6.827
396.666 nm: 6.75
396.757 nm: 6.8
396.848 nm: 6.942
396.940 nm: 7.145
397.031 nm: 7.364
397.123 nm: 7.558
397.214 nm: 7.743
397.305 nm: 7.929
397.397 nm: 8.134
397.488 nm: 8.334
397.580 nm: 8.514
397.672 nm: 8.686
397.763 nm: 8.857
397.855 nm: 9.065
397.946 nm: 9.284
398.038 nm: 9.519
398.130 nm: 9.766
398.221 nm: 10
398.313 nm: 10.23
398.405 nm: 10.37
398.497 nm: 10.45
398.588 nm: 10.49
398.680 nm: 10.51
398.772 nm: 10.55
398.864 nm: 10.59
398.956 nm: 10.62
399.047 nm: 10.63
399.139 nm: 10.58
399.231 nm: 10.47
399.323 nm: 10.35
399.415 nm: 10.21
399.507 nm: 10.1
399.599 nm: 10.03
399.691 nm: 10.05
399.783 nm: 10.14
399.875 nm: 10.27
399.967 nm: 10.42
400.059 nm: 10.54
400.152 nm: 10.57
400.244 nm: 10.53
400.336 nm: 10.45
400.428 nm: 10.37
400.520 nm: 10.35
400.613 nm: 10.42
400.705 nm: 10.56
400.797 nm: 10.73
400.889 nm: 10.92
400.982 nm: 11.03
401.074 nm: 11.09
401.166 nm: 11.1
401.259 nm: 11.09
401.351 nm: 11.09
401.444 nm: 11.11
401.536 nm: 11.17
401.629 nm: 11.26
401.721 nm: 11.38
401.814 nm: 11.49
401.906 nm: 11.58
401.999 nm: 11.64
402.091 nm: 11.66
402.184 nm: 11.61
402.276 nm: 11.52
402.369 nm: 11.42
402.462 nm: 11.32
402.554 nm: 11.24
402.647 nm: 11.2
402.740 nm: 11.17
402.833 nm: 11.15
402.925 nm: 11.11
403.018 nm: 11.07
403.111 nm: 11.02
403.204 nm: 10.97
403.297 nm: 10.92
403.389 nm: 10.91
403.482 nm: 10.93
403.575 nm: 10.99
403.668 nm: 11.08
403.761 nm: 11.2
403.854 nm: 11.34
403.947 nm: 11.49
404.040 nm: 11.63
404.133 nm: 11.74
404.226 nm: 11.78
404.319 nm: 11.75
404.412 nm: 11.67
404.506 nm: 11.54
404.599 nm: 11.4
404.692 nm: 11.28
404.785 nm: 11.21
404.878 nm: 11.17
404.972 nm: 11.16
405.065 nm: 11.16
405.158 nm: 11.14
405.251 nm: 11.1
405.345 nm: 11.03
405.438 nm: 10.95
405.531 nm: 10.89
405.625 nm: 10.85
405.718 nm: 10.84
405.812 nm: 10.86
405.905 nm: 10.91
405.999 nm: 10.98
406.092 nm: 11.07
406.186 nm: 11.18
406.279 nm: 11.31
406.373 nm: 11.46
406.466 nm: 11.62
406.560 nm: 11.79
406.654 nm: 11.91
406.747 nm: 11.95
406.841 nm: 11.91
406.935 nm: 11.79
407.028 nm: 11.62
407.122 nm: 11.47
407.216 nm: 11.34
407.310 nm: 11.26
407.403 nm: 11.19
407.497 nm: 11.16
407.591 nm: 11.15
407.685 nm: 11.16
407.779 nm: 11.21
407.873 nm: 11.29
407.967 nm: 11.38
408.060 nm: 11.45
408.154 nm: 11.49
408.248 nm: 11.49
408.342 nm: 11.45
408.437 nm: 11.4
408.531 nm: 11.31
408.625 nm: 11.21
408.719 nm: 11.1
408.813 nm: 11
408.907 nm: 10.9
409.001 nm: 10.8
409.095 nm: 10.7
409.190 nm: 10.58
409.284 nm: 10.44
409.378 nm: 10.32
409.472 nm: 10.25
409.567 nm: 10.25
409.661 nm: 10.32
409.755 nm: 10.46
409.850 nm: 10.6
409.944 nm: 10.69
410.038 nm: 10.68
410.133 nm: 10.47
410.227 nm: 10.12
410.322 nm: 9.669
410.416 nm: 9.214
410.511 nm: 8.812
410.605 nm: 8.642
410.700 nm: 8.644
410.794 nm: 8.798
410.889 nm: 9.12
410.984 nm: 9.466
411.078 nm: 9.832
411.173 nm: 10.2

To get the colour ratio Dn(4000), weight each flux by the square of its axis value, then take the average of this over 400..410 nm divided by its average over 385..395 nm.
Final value 1.25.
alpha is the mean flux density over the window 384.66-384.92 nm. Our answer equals 9.06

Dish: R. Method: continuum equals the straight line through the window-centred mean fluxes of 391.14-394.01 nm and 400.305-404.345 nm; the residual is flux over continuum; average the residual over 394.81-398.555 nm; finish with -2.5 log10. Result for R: 0.12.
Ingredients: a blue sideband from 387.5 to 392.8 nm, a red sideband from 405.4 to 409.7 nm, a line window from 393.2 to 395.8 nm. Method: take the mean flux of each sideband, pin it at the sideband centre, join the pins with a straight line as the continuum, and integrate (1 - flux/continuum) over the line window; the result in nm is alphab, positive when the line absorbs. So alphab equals 0.28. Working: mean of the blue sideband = 9.69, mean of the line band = 8.98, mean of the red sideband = 11.2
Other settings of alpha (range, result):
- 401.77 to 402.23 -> 11.6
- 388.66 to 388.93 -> 9.69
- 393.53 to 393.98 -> 7.85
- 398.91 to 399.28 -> 10.6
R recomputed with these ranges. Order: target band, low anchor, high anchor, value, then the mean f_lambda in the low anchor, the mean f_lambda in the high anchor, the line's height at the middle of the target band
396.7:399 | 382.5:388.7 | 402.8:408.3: 0.162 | 9.1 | 11.3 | 10.4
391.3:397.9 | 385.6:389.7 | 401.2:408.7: 0.180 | 9.82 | 11.3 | 10.4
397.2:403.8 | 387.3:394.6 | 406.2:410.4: -0.022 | 9.36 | 11.1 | 10.3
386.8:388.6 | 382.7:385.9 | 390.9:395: -0.143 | 8.42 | 9.14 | 8.7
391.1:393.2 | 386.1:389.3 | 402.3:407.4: 0.070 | 9.75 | 11.3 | 10.1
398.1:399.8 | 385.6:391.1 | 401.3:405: 0.057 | 9.85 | 11.3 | 10.9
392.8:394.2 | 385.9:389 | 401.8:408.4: 0.295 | 9.91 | 11.3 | 10.4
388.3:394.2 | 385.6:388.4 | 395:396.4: 0.051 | 10.1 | 9.36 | 9.72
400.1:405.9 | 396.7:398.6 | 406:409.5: -0.113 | 8.68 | 11.2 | 10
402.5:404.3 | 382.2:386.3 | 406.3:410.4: -0.067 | 8.62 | 11.1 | 10.6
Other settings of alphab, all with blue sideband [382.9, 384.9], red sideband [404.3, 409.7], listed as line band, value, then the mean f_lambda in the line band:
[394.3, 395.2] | -0.03 nm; 9.55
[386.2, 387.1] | -0.23 nm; 9.99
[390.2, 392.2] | -0.31 nm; 10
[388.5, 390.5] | -0.26 nm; 9.47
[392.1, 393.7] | 0.08 nm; 8.45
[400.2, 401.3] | -0.06 nm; 10.7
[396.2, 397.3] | 0.26 nm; 7.32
